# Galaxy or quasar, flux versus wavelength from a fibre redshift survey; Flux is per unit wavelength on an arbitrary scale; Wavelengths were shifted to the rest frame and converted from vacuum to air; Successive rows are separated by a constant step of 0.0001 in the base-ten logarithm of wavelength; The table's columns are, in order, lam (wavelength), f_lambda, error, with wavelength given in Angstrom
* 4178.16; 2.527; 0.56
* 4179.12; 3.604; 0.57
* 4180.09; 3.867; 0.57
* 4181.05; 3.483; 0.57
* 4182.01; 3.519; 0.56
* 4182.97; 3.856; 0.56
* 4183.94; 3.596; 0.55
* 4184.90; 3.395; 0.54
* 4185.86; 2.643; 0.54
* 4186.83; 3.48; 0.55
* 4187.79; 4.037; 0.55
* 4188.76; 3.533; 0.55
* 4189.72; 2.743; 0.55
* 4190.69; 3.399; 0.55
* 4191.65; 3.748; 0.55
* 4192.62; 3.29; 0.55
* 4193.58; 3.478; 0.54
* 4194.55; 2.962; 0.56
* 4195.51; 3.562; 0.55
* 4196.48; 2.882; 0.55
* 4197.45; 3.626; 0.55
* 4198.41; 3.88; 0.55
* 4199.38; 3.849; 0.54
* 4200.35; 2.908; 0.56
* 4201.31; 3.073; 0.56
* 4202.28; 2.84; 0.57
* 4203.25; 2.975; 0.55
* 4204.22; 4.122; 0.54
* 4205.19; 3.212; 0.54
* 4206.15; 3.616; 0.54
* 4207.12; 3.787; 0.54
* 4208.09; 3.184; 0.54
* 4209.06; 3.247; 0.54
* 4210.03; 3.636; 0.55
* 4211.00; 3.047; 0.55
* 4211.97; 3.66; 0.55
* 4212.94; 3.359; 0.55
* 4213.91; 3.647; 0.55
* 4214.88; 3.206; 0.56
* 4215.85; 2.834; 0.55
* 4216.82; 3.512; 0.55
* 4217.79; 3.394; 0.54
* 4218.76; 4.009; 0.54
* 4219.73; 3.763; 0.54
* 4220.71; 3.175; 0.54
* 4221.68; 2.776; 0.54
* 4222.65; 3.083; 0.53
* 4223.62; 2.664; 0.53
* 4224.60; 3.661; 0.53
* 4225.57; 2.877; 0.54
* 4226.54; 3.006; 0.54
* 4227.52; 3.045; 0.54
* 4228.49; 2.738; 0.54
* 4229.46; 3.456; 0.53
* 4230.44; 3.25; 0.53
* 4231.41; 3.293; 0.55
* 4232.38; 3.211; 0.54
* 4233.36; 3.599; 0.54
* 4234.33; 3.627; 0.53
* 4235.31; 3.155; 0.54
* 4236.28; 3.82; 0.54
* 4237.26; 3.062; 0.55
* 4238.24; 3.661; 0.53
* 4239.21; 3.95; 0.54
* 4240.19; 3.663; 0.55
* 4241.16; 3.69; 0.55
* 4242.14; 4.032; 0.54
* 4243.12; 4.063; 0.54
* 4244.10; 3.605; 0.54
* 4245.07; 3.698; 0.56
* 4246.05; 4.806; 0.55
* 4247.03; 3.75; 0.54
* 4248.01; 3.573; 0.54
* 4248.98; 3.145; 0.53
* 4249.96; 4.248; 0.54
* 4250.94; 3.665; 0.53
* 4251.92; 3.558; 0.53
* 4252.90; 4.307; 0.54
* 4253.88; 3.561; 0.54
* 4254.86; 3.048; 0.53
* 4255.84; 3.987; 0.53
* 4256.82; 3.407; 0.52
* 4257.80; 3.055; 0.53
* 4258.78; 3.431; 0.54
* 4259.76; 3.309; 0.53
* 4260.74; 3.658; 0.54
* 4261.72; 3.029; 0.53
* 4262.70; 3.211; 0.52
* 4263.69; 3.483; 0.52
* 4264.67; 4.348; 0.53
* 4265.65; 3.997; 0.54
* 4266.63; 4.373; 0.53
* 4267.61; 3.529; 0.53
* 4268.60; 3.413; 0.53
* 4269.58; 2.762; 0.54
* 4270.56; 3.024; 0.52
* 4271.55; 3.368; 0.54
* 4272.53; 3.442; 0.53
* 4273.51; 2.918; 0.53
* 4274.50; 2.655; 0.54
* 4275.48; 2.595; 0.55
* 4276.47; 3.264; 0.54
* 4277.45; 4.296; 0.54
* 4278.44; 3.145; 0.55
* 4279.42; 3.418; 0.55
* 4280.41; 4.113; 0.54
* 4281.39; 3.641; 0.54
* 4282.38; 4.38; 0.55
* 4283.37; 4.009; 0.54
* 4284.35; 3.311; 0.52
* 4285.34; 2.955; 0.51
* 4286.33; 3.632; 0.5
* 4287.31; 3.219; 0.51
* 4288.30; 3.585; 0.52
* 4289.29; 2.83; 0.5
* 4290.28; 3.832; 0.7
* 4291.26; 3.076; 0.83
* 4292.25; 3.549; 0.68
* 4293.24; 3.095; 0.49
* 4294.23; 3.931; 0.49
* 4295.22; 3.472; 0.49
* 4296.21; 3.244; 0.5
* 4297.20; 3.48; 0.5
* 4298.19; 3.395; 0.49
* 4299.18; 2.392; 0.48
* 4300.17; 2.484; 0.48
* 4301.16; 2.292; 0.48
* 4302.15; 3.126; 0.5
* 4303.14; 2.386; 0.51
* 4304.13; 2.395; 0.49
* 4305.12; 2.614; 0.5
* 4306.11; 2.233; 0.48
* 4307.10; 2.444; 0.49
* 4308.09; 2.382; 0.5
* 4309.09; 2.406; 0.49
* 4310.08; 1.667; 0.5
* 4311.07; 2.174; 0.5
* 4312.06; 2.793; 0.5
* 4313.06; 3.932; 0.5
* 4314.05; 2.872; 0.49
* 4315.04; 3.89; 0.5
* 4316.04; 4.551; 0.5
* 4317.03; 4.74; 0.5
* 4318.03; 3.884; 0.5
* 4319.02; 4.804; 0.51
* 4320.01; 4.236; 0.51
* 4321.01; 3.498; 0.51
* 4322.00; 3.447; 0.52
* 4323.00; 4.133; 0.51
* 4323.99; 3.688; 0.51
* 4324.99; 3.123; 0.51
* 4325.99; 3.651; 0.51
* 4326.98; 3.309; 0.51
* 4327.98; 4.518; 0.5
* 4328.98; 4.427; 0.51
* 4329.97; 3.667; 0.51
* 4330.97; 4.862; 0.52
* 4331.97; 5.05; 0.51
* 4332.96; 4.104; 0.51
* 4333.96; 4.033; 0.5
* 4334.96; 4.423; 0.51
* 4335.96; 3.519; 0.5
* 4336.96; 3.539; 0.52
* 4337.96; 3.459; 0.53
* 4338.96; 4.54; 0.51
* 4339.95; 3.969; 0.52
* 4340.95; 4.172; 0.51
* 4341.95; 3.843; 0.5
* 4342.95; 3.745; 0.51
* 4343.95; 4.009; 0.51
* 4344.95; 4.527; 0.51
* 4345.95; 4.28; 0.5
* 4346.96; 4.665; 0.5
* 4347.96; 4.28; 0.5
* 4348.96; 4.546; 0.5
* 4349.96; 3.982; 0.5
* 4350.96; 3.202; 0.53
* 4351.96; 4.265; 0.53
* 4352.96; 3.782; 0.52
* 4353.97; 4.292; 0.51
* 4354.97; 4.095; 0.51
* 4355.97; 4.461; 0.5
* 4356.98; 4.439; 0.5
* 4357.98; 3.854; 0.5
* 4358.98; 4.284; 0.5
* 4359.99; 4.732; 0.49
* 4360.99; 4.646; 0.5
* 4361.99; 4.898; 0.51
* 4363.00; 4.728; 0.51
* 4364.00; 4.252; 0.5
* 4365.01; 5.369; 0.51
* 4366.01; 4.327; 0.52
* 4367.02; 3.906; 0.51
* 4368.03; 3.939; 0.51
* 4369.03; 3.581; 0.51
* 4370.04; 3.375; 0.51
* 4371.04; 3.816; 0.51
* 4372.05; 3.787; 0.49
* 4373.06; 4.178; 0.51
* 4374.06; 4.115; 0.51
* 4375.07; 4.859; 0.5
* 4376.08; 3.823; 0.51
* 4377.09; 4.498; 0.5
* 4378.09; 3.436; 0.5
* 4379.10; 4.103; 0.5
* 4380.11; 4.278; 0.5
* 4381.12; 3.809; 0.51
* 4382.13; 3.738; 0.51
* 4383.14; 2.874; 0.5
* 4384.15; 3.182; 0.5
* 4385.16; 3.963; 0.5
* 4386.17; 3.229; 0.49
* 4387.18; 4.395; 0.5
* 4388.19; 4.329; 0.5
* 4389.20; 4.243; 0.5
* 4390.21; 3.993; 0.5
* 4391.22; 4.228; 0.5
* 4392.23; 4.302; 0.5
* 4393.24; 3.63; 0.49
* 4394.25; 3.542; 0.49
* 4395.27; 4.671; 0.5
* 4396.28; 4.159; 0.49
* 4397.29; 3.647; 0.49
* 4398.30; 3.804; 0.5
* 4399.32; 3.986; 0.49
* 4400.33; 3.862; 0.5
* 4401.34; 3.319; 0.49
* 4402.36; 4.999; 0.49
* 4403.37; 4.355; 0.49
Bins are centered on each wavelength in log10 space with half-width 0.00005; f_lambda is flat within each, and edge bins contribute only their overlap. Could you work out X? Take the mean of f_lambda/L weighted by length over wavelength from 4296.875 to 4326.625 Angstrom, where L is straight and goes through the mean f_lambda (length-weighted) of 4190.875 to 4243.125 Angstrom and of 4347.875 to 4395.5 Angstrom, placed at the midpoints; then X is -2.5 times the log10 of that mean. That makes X 0.20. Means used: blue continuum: 3.38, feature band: 3.17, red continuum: 4.08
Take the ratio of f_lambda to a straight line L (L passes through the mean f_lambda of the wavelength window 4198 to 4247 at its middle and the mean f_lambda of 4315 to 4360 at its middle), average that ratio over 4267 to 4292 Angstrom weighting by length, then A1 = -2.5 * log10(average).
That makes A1 0.11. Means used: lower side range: 3.43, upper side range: 4.09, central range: 3.38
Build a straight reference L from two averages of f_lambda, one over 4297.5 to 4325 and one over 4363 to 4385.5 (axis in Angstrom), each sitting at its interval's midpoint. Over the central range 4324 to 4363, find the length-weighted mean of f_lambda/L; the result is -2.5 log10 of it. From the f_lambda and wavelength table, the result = -0.159 mag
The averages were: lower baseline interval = 3.15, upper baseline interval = 3.98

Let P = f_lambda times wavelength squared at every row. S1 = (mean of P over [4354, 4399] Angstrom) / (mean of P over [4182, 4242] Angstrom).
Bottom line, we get 1.3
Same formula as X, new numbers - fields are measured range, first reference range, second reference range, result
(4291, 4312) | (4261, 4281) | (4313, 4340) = 0.32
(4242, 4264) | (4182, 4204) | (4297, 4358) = -0.04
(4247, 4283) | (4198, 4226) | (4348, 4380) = 0.04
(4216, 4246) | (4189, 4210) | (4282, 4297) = -0.01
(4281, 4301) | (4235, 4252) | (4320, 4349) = 0.16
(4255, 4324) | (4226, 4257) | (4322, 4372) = 0.15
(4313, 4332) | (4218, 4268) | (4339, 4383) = -0.01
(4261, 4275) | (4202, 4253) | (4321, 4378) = 0.09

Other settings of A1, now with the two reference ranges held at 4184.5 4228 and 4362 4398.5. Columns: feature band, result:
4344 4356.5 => -0.08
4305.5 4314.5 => 0.42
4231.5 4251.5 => -0.07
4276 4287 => -0.01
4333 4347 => -0.05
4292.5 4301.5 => 0.18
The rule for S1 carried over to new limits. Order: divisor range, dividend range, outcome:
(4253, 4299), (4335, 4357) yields 1.22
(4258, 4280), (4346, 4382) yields 1.29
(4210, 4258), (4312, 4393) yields 1.23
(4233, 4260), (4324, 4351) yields 1.16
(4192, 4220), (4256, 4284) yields 1.06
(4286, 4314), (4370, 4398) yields 1.40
